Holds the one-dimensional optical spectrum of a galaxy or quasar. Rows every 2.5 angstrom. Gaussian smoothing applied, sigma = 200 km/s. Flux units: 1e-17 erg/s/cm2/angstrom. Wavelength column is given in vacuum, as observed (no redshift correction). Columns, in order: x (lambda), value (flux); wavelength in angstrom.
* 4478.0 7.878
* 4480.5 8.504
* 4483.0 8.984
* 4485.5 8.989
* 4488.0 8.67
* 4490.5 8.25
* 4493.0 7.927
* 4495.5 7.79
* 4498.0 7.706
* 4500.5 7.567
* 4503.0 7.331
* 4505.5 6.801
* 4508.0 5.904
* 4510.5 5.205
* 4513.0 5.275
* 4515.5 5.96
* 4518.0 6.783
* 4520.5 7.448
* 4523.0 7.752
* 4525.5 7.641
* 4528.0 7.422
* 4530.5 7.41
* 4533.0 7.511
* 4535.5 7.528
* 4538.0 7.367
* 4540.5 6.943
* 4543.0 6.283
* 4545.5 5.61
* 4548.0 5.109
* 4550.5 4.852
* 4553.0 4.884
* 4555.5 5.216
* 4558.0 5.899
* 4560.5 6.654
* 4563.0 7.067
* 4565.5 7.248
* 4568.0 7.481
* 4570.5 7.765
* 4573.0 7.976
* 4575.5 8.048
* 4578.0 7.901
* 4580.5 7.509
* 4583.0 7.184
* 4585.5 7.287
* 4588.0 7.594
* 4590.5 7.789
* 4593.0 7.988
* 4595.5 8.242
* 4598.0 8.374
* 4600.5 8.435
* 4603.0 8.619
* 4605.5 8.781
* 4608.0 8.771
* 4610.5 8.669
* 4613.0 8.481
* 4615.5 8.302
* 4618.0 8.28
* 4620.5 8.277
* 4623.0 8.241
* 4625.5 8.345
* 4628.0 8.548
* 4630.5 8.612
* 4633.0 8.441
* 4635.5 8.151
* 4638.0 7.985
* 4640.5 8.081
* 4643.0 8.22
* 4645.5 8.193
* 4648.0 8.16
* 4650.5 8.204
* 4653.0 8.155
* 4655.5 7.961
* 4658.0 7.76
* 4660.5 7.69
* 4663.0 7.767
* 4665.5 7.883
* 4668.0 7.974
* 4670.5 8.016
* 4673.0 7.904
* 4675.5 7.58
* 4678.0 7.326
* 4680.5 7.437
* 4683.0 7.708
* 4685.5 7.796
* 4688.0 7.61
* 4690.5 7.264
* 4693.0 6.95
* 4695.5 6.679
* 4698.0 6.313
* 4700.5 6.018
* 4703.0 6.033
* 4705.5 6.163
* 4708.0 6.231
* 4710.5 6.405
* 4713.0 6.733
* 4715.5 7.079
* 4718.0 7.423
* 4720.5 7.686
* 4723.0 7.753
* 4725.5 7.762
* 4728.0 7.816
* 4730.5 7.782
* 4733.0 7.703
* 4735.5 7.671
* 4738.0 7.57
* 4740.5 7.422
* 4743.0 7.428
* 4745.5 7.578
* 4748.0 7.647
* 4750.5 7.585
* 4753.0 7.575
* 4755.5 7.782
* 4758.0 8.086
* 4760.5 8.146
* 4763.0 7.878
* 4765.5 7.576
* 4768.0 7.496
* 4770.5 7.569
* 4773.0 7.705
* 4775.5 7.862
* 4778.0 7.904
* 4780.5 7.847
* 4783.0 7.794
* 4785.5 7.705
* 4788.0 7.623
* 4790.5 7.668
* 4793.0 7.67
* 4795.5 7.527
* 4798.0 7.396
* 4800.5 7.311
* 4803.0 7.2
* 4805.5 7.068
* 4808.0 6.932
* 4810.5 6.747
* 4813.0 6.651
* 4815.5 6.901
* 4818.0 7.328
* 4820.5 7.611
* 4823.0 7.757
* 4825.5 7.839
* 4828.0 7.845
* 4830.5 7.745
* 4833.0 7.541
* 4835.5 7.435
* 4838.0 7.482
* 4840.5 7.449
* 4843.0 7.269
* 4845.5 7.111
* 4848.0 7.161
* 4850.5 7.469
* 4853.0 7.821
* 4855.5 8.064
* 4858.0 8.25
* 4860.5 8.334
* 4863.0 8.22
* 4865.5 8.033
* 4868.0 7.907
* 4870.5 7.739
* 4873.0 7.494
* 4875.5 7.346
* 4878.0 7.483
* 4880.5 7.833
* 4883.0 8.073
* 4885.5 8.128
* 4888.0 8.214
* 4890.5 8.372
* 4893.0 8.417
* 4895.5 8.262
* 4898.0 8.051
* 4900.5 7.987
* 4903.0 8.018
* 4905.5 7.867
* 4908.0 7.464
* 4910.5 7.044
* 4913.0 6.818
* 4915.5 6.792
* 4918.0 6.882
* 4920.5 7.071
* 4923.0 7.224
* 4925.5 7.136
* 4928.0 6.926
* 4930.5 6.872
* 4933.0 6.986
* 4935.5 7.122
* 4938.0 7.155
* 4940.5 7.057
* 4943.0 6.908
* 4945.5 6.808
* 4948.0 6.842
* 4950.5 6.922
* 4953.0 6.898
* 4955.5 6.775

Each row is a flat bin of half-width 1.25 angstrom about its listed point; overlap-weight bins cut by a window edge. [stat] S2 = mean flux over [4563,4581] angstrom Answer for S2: 7.67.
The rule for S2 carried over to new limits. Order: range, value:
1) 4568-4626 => 8.11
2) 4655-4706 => 7.33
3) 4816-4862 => 7.63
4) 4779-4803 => 7.6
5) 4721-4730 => 7.77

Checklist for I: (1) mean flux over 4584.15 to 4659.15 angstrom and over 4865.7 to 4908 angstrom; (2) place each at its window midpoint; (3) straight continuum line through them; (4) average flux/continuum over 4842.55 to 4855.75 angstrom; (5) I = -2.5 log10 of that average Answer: 0.07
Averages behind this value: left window 8.23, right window 7.94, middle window 7.45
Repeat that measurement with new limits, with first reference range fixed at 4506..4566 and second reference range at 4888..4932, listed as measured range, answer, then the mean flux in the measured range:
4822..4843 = -0.05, 7.61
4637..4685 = -0.16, 7.89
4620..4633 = -0.25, 8.42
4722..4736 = -0.11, 7.75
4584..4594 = -0.16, 7.64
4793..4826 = -0.01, 7.25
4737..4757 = -0.08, 7.58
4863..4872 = -0.08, 7.93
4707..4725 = -0.02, 7.09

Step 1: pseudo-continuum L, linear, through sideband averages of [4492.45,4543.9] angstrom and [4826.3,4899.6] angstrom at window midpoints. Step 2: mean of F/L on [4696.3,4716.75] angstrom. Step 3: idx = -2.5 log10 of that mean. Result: 0.17 mag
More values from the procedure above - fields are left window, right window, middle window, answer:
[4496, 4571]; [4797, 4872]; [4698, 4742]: 0.013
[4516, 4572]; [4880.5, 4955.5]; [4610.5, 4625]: -0.215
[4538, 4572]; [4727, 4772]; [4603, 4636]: -0.246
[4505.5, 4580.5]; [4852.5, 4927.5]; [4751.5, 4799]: -0.048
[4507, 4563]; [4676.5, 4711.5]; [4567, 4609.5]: -0.214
